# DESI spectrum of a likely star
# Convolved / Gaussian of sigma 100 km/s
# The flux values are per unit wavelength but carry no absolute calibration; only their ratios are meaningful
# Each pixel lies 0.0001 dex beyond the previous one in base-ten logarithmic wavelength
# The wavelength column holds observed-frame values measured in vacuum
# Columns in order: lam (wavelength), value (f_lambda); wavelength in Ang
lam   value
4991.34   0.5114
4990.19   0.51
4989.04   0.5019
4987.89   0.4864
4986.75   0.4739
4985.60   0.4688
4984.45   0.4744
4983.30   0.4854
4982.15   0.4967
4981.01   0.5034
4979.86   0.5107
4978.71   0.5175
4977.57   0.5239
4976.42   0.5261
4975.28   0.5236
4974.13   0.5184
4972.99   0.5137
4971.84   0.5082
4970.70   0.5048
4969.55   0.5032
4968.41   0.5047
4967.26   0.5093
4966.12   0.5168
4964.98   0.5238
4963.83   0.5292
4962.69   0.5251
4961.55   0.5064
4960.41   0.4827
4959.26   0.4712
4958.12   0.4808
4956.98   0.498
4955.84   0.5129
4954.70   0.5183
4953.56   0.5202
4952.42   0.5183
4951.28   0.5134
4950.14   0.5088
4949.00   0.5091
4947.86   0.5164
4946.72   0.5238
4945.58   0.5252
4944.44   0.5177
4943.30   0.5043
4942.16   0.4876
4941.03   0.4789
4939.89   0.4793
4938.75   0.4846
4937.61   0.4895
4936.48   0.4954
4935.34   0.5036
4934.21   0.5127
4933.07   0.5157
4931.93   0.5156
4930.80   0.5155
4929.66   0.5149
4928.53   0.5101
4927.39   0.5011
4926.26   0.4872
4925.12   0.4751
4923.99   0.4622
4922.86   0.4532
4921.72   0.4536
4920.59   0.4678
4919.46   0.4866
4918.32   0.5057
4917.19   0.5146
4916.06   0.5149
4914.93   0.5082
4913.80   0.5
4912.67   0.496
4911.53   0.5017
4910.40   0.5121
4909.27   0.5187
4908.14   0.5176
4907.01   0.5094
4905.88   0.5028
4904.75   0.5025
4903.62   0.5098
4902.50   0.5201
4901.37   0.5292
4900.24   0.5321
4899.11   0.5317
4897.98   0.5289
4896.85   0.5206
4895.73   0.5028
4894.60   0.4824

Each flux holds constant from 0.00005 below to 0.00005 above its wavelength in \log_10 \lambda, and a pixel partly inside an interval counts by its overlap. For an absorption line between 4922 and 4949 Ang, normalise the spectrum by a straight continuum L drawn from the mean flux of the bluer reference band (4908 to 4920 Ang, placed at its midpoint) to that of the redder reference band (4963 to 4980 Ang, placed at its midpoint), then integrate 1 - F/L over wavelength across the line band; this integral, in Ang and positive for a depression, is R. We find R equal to 0.6 Ang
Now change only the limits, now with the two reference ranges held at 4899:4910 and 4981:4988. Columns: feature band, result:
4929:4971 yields -0.8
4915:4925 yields 0.5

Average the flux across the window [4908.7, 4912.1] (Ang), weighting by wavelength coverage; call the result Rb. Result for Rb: 0.51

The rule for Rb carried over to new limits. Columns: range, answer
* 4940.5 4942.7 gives 0.485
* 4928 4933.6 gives 0.515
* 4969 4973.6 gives 0.508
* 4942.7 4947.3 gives 0.517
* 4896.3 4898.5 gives 0.524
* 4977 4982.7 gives 0.511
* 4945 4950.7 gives 0.516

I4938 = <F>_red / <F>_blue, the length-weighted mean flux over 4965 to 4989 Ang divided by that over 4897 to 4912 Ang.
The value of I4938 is 1.0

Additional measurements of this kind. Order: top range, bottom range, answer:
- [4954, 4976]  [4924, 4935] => 1.01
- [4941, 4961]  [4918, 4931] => 1.04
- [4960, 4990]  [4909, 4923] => 1.02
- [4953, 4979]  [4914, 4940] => 1.03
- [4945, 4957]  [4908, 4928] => 1.05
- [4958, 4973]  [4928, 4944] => 1.01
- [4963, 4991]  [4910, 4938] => 1.02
